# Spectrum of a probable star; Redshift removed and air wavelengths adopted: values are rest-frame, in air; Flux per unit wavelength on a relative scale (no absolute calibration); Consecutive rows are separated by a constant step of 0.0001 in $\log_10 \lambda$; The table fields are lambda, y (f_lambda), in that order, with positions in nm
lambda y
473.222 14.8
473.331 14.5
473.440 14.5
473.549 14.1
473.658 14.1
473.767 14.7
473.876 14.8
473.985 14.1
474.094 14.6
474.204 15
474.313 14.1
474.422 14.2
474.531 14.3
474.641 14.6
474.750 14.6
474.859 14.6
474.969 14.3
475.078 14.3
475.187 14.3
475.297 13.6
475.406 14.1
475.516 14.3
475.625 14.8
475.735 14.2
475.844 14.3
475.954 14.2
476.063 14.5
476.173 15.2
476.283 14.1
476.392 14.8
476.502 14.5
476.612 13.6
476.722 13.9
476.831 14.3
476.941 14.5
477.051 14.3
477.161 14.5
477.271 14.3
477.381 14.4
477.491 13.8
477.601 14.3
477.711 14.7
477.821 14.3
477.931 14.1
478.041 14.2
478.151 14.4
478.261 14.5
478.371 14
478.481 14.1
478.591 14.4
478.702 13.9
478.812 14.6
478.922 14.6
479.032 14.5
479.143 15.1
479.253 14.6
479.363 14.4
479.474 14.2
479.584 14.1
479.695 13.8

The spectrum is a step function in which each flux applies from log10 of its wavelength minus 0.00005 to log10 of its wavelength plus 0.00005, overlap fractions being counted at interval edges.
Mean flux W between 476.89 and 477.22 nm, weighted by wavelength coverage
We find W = 14.4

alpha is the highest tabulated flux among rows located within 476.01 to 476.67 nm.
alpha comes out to 15.2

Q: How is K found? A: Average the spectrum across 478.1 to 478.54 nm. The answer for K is 14.3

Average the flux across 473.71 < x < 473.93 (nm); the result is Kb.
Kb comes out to 14.8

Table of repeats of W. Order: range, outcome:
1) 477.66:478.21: 14.3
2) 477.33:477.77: 14.3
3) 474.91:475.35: 14.1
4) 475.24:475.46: 13.8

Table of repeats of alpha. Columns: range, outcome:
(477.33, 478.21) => 14.7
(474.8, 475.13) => 14.6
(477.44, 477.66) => 14.3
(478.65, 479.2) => 15.1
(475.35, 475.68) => 14.8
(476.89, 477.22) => 14.5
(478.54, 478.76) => 14.4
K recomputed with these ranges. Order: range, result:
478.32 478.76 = 14.1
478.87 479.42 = 14.6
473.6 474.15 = 14.4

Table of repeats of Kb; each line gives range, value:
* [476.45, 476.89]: 14.1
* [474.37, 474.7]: 14.4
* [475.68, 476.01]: 14.3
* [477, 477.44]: 14.4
